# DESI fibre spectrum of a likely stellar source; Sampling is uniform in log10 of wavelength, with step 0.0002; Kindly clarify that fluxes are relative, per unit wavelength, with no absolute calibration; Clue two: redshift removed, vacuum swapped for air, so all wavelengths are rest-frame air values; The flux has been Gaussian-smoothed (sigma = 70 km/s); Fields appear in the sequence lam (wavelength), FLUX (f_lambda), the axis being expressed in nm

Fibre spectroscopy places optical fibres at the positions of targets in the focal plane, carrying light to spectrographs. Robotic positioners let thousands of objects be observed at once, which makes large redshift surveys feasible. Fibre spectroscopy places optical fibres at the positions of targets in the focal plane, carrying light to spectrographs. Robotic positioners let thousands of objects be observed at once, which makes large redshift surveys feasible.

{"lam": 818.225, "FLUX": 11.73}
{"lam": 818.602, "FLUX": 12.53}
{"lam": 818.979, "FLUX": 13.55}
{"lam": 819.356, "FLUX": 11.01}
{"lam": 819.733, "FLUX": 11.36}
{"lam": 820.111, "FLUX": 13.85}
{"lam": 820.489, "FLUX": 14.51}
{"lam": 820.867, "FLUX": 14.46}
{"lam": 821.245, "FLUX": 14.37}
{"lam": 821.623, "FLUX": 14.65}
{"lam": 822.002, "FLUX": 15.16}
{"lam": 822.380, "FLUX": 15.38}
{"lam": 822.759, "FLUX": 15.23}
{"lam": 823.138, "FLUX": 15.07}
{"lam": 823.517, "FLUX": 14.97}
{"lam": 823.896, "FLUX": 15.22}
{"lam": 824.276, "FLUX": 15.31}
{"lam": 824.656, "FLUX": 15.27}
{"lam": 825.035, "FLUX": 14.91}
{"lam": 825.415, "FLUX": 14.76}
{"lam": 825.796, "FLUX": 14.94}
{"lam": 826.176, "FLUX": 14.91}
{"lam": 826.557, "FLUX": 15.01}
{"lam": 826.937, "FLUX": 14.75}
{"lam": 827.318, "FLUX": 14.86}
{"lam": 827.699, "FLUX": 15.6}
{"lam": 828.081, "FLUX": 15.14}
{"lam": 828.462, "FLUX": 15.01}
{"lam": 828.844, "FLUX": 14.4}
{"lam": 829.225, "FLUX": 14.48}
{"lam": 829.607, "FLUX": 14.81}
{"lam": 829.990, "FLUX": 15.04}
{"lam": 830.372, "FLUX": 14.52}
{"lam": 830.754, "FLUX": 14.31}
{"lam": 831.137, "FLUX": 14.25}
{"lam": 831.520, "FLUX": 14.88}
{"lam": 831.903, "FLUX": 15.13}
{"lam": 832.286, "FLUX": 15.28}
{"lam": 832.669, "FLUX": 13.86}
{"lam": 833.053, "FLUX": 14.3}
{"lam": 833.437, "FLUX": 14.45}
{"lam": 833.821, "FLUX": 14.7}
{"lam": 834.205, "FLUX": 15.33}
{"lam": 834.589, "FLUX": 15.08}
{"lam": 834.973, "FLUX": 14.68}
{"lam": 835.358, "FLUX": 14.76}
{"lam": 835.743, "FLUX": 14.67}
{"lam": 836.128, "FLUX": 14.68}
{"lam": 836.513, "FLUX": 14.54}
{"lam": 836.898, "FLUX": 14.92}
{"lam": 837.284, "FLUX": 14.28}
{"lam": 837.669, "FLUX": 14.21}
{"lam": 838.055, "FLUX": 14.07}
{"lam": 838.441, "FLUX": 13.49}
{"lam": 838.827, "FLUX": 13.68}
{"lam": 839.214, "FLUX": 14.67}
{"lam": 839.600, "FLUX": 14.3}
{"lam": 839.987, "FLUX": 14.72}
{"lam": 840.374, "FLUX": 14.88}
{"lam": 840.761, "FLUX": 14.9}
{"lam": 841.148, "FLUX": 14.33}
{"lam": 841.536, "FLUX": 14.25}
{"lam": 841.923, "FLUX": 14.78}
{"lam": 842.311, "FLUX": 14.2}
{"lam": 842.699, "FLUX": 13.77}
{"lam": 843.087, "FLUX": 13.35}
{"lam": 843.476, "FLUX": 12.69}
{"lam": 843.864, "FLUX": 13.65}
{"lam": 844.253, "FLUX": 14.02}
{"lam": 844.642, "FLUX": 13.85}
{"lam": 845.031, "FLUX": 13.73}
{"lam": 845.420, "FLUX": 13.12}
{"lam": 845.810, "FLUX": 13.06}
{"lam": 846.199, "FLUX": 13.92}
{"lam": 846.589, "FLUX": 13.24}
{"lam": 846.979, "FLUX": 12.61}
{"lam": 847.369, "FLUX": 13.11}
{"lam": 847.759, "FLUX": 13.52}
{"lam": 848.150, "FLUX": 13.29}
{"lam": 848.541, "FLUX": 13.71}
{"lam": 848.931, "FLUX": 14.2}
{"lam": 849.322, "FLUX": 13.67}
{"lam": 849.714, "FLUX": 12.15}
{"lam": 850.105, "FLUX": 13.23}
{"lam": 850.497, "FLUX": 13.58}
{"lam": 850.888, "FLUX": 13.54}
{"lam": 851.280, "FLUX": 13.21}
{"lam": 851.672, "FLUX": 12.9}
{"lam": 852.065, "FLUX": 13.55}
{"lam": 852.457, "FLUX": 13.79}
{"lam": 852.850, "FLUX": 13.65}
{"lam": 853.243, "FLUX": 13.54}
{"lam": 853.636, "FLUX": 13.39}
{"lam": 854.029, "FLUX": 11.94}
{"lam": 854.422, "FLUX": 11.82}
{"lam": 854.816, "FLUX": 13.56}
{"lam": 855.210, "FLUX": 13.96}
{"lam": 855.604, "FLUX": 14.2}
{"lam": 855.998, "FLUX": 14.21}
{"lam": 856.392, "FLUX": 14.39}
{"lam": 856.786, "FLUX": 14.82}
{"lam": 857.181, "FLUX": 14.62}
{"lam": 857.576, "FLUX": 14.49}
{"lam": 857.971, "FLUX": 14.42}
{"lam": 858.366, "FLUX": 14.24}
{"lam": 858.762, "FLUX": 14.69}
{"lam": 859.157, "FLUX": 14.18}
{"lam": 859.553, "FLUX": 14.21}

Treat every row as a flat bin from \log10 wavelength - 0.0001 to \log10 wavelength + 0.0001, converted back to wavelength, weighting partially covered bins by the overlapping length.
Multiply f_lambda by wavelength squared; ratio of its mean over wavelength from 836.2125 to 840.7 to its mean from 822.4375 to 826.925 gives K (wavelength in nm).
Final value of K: 1.0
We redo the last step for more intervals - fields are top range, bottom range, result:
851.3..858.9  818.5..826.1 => 1.04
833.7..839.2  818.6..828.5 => 1.03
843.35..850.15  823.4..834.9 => 0.94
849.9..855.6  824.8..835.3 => 0.95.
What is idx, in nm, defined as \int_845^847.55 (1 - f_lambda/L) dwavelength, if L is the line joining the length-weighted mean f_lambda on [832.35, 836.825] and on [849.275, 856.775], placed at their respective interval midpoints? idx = 0.12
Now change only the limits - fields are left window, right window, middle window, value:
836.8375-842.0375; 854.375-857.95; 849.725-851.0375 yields 0.09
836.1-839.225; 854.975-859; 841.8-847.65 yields 0.32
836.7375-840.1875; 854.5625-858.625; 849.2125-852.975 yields 0.25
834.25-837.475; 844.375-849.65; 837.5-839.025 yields 0.06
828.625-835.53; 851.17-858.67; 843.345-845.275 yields 0.08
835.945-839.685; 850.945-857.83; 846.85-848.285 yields 0.08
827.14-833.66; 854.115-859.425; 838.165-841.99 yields 0.03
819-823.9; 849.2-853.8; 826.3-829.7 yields -0.22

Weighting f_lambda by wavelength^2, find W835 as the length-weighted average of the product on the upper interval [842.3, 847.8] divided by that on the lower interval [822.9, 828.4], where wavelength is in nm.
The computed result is 0.9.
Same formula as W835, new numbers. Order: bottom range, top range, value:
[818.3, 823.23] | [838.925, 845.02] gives 1.07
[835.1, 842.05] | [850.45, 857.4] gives 0.98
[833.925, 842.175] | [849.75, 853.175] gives 0.95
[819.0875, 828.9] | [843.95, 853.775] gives 0.97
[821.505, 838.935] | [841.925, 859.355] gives 0.97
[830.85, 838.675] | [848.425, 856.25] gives 0.96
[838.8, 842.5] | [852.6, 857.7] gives 0.98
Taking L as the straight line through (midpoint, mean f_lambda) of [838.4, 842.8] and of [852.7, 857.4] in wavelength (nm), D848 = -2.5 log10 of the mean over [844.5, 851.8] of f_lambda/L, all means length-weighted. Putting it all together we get 0.05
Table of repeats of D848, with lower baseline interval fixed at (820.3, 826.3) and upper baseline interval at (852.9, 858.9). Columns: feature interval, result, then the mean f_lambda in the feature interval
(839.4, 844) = 0.01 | 14.2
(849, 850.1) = 0.08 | 13.1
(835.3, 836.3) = -0.01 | 14.7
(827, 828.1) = -0.02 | 15.1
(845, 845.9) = 0.08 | 13.2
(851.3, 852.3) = 0.06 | 13.2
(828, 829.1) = 0.00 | 14.8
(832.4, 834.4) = 0.00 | 14.6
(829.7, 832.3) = 0.00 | 14.7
